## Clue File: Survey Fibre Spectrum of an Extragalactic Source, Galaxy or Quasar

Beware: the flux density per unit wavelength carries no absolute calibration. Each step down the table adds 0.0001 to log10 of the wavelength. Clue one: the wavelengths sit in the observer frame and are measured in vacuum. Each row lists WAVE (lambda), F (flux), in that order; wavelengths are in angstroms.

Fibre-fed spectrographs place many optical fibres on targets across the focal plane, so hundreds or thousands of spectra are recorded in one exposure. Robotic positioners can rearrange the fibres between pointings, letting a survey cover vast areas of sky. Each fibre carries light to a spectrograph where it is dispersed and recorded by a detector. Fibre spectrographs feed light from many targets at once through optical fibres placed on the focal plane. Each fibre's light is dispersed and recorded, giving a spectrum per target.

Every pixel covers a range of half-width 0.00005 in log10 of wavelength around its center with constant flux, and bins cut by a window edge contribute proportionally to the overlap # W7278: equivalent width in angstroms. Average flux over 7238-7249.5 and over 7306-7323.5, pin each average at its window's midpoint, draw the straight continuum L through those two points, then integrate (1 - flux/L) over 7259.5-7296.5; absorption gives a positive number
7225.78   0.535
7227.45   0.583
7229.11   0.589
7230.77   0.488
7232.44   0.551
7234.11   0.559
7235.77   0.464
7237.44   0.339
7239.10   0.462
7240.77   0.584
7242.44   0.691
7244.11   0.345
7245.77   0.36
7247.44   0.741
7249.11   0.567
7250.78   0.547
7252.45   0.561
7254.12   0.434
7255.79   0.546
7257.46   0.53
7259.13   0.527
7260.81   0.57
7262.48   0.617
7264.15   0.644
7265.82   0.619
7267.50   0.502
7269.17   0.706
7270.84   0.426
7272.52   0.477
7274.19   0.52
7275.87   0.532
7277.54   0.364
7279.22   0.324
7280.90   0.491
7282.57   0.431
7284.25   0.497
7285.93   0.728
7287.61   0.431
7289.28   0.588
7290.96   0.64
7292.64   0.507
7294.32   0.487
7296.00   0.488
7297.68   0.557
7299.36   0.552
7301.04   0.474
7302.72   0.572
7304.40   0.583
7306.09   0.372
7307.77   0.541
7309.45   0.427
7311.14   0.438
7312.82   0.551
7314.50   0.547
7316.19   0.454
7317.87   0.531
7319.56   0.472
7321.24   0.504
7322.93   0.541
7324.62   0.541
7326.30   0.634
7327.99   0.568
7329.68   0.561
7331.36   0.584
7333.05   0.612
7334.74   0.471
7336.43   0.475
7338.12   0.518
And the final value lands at -1.1 angstroms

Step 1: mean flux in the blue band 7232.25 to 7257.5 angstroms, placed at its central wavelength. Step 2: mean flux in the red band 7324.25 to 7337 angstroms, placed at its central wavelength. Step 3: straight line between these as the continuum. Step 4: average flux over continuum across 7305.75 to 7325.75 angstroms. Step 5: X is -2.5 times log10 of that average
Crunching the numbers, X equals 0.11 mag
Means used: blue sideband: 0.516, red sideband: 0.558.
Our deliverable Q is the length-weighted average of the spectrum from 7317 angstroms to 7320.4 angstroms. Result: 0.501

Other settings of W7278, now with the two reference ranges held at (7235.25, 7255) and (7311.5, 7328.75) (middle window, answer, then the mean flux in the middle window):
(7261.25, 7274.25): -1.3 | 0.567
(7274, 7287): 0.9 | 0.483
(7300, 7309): 0.4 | 0.506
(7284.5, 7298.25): -0.7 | 0.551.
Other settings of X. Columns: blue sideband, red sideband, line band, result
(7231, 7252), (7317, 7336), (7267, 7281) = 0.10 mag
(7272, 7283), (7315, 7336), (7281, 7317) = -0.06 mag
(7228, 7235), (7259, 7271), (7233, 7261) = 0.10 mag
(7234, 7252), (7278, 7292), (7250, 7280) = -0.03 mag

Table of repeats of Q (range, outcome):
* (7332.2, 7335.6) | 0.541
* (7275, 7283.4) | 0.429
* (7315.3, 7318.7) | 0.493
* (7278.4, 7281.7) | 0.407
